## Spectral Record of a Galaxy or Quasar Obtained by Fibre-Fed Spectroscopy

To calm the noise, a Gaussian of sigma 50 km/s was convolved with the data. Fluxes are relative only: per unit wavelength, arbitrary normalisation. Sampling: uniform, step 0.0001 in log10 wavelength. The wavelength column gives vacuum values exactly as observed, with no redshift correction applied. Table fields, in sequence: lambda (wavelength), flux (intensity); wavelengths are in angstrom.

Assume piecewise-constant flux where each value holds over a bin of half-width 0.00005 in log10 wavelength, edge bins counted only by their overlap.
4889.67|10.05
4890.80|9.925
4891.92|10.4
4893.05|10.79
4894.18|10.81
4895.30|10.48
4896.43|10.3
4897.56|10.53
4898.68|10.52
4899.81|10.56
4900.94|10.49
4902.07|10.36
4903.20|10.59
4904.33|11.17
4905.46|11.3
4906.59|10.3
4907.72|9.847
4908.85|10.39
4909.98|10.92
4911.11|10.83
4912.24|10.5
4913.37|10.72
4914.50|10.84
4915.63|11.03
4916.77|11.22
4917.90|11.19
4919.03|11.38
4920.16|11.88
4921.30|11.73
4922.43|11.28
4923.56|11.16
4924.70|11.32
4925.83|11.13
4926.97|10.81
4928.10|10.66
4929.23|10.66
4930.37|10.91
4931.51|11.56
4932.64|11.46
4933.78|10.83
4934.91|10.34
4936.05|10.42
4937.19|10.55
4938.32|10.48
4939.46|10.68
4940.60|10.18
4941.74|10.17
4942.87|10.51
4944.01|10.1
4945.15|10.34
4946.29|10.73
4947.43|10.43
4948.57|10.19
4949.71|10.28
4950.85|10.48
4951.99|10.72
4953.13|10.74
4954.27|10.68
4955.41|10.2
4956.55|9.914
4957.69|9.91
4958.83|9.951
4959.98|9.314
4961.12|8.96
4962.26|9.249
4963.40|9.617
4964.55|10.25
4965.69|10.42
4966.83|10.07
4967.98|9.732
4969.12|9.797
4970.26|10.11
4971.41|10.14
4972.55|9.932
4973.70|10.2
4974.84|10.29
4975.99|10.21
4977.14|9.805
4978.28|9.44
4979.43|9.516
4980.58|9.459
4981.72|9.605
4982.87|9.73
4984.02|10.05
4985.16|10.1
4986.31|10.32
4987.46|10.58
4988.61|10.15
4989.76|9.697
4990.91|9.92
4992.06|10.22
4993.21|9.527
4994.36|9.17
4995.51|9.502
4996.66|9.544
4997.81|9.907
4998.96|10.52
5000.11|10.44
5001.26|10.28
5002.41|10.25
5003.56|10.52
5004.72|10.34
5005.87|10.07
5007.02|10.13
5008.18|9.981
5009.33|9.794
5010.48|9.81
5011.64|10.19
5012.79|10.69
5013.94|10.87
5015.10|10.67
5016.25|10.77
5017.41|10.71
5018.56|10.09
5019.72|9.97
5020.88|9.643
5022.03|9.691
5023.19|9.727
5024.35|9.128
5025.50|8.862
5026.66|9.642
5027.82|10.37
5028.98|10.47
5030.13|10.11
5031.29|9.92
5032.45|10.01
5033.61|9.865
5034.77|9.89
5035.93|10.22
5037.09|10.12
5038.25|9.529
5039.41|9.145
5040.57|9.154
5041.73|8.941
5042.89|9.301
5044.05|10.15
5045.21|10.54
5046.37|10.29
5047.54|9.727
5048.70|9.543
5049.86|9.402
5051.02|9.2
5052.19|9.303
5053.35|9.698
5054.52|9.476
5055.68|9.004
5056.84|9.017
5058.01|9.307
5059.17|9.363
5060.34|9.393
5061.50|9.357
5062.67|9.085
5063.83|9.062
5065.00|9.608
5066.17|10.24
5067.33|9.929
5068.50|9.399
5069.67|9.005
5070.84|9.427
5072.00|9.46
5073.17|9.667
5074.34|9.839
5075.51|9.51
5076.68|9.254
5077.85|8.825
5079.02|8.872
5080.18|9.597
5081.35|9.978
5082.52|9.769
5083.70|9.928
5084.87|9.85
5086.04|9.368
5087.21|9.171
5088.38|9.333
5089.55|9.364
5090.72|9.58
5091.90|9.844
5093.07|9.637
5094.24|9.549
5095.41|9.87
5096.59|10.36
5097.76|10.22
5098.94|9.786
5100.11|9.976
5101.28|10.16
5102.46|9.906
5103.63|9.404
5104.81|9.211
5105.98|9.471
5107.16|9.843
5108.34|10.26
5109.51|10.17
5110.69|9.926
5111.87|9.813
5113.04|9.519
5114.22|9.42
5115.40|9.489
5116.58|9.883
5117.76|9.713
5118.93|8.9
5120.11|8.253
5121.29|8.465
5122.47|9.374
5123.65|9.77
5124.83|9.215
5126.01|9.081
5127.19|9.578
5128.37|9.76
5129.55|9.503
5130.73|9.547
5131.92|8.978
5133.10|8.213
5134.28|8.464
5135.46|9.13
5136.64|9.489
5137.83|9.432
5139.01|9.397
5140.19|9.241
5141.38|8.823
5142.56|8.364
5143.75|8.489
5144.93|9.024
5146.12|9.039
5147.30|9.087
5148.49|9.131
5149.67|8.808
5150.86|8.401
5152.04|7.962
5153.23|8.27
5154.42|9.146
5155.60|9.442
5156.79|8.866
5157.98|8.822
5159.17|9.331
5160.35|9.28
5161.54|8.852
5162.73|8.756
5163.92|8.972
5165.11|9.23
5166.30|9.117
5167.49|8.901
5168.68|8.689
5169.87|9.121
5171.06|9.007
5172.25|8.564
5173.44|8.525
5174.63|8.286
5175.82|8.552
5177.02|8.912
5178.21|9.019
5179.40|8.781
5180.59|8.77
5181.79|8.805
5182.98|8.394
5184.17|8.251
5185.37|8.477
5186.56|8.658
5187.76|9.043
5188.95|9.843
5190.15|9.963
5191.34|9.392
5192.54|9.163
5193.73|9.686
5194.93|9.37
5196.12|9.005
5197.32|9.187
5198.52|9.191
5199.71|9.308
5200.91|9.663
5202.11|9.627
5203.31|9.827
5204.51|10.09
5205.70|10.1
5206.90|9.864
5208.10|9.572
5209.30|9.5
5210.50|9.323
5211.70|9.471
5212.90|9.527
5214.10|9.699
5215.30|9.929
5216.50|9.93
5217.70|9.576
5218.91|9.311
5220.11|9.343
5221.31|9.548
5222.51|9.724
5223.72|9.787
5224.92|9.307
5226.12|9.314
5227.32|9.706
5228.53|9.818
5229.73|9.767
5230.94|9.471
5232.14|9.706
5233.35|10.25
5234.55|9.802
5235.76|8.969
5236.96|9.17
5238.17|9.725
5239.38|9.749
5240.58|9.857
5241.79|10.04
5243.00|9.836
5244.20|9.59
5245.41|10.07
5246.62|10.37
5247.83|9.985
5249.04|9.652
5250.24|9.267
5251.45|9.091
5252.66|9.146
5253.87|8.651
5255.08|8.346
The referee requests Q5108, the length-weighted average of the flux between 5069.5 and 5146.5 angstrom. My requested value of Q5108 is 9.44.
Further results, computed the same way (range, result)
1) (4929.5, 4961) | 10.4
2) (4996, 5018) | 10.3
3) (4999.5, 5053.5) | 9.94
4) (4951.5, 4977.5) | 10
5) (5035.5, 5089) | 9.51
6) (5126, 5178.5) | 8.94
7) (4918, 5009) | 10.3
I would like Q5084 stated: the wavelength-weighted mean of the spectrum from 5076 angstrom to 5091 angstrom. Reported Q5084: 9.45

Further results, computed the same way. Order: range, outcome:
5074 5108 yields 9.64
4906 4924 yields 11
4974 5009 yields 9.98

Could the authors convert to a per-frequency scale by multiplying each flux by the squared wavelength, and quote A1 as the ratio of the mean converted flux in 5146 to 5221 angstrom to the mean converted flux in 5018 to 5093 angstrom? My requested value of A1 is 1.0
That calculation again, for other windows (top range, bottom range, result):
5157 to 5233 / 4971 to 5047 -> 1.00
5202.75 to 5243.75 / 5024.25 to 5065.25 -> 1.08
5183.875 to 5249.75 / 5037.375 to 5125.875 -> 1.06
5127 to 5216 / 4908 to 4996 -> 0.96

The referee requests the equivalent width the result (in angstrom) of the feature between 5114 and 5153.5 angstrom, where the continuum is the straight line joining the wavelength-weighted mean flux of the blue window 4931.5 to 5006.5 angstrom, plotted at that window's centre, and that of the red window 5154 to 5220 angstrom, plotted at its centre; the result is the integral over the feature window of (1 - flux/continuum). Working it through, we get 1.6 angstrom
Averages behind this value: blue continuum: 10.1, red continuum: 9.2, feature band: 9.05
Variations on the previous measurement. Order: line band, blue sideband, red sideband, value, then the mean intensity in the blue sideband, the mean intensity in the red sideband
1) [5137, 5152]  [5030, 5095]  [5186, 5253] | 1.04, 9.55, 9.59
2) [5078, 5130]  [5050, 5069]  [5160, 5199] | -1.97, 9.4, 8.96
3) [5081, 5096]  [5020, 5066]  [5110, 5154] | -0.45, 9.6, 9.11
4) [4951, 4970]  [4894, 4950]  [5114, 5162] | 0.84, 10.7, 9.06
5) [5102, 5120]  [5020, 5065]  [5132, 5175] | -0.91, 9.6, 8.89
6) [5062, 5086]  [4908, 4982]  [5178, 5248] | 1.14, 10.4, 9.5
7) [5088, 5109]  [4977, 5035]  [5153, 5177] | -0.93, 10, 8.89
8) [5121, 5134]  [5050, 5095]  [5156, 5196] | -0.05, 9.46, 8.95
